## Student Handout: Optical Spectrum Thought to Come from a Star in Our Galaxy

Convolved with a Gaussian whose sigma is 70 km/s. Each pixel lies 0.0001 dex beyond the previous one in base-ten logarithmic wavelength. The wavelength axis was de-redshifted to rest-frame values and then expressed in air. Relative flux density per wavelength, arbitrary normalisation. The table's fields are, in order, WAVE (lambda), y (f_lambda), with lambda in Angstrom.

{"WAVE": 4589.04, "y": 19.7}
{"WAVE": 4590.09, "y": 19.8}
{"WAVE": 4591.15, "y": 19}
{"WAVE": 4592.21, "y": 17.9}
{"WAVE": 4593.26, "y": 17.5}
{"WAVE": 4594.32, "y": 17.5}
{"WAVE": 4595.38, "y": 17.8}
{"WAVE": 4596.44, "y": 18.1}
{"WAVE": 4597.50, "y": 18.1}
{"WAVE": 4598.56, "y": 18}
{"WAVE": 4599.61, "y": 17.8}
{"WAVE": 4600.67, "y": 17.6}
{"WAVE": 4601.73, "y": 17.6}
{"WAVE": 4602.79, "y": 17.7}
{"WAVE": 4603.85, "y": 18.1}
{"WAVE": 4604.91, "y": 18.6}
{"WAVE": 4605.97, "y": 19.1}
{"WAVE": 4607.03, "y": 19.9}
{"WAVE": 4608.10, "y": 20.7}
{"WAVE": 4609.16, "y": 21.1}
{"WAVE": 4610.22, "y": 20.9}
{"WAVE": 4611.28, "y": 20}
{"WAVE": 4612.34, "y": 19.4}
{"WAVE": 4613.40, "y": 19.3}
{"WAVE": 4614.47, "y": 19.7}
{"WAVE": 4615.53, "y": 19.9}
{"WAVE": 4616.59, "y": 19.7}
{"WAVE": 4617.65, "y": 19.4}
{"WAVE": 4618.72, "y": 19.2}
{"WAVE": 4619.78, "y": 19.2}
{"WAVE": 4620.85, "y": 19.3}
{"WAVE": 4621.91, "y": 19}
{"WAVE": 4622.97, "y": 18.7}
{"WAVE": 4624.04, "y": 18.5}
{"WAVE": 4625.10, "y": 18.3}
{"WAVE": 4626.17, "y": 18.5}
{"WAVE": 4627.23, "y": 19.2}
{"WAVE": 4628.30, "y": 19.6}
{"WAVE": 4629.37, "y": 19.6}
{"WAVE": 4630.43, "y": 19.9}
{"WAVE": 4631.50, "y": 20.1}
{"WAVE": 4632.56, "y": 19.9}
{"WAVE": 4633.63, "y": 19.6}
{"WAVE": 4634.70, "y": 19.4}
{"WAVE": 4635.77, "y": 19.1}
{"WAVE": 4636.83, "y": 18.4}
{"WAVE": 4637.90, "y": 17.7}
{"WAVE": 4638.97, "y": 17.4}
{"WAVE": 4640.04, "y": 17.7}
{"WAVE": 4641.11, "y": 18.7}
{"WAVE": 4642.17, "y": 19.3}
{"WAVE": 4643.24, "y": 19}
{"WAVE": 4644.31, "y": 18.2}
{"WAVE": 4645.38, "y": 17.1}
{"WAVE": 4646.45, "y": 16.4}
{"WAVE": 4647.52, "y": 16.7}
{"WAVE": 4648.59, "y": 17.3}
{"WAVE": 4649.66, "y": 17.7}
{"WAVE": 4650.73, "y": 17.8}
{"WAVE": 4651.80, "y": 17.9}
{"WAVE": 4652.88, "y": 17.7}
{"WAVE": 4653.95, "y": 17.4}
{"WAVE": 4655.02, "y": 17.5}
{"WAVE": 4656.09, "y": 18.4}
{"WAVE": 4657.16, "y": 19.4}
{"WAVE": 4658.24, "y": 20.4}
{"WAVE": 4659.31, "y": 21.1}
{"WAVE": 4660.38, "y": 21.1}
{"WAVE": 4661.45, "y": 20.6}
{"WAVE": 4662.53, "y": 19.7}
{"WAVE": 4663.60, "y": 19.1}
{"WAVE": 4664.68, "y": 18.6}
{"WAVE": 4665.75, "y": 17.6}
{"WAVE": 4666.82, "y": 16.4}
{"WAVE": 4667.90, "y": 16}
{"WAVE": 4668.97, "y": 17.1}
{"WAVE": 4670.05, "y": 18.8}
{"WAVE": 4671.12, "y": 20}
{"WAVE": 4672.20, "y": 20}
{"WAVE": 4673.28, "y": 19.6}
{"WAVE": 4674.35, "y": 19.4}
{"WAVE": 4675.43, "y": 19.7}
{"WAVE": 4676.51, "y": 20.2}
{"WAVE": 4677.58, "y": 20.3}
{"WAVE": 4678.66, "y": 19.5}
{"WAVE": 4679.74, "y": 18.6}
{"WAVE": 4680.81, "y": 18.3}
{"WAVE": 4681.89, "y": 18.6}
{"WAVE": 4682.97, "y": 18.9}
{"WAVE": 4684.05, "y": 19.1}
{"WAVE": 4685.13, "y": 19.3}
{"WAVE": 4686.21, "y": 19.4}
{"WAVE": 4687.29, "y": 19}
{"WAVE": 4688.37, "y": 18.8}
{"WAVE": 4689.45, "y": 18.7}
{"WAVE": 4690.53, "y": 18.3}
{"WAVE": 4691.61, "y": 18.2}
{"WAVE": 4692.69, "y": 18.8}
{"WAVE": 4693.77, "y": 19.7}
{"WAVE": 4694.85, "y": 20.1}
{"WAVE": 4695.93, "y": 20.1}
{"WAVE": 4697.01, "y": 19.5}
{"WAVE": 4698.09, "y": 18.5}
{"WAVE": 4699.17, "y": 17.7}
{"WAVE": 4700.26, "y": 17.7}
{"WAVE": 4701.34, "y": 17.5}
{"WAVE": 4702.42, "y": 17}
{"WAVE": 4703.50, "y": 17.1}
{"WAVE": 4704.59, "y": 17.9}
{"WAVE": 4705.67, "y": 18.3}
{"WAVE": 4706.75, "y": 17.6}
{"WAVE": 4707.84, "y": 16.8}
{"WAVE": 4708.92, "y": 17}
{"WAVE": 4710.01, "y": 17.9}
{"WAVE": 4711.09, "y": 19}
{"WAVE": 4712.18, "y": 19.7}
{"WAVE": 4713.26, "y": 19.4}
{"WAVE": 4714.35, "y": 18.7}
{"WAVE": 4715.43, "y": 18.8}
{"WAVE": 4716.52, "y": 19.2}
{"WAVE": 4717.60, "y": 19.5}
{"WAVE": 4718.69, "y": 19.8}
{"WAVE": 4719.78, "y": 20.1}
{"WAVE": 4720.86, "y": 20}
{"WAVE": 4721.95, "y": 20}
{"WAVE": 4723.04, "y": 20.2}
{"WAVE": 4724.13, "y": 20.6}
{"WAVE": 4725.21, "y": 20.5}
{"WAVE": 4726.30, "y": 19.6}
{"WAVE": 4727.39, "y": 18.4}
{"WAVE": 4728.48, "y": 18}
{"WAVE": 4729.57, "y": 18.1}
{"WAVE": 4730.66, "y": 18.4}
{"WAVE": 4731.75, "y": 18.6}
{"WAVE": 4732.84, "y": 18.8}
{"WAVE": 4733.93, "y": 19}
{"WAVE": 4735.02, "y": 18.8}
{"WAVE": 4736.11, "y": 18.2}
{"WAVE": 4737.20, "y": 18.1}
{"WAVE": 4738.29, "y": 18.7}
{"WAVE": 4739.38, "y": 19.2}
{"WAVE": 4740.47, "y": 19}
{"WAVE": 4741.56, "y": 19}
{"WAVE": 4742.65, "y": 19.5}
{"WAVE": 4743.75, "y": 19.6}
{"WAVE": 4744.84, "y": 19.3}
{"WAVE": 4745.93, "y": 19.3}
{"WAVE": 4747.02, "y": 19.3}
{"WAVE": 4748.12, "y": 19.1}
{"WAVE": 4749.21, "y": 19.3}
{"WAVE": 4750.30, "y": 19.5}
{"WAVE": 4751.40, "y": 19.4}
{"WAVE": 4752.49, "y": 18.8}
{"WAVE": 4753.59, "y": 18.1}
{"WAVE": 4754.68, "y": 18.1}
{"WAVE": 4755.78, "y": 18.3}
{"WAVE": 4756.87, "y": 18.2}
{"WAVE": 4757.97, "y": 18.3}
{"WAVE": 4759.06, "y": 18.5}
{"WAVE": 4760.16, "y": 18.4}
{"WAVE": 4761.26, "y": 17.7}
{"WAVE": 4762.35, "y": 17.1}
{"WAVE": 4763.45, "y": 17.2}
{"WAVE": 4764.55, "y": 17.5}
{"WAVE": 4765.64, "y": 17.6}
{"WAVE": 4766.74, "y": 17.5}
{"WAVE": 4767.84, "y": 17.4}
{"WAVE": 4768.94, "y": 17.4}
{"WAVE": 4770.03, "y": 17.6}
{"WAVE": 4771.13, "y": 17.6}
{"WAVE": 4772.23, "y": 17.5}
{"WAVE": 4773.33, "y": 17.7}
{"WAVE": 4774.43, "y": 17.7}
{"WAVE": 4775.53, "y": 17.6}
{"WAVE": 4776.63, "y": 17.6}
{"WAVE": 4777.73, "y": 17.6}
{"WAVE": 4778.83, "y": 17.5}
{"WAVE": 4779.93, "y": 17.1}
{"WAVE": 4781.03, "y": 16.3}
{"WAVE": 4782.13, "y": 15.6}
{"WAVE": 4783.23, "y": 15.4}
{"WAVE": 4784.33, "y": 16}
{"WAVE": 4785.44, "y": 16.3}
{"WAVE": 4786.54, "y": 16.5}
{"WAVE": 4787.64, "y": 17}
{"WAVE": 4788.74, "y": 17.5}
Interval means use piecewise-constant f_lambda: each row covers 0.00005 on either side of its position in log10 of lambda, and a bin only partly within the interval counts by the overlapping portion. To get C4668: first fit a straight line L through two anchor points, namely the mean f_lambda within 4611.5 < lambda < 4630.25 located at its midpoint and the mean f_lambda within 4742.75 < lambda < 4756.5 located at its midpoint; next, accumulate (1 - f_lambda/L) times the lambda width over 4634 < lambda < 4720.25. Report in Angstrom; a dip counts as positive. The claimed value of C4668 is 2.3 Angstrom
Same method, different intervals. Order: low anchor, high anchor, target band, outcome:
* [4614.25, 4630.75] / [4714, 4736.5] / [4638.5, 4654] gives 1.17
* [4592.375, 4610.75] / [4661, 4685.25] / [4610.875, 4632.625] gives -0.77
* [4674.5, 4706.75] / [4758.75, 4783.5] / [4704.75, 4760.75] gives -2.68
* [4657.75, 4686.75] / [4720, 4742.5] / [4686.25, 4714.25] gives 1.01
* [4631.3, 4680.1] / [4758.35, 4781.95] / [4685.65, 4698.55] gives -0.56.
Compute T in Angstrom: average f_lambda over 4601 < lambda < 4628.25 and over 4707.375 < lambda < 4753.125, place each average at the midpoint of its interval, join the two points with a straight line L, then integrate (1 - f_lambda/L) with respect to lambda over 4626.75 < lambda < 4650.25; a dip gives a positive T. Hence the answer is 0.80 Angstrom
